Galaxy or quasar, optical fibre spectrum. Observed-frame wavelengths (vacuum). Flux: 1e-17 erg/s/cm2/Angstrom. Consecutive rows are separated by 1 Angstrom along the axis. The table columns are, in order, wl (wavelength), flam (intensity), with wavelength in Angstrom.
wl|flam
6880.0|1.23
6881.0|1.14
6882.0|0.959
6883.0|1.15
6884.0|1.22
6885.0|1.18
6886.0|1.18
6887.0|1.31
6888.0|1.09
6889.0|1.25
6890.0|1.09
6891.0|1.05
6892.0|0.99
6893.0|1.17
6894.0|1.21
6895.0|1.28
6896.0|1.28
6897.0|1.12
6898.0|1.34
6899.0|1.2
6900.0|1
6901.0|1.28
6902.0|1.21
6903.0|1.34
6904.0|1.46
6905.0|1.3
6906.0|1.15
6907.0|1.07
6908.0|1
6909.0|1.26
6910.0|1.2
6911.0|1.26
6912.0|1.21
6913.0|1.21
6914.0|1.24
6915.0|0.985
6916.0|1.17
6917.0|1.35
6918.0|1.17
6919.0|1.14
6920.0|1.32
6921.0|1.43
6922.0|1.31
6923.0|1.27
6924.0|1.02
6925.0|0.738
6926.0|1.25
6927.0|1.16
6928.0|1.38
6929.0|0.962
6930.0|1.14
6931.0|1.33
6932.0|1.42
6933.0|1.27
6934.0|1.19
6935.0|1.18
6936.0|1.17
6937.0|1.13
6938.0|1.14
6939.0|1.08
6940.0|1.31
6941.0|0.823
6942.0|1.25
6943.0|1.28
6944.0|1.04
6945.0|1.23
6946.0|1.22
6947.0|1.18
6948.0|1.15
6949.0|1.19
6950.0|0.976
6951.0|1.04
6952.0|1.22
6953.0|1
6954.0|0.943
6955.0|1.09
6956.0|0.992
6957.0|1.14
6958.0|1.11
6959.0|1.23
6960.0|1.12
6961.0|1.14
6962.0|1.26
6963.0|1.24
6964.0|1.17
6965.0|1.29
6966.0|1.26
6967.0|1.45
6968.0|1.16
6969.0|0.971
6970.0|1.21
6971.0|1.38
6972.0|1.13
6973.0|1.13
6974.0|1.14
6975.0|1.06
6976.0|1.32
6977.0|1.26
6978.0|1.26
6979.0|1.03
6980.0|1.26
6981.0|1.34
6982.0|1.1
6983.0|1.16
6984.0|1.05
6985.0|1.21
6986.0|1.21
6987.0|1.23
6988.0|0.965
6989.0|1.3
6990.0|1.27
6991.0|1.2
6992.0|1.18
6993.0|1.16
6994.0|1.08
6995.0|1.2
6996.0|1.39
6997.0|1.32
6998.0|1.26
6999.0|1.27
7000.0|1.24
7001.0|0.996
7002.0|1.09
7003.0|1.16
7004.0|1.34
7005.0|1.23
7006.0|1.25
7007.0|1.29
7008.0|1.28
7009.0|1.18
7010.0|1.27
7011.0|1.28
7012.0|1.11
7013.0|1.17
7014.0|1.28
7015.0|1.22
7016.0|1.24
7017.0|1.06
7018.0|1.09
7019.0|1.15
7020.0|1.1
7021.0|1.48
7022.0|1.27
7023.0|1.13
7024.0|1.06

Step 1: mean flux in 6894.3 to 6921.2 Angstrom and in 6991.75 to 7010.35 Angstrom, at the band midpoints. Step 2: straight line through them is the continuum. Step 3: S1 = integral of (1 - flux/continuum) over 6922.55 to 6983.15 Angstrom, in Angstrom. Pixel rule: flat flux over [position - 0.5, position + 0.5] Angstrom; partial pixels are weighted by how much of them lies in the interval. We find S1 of 2.7 Angstrom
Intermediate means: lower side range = 1.22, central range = 1.17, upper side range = 1.22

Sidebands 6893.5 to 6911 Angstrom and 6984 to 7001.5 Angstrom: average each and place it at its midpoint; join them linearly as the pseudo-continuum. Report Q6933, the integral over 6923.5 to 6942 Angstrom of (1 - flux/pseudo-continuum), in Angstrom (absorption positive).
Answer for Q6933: 0.9 Angstrom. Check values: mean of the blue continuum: 1.22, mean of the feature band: 1.15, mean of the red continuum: 1.2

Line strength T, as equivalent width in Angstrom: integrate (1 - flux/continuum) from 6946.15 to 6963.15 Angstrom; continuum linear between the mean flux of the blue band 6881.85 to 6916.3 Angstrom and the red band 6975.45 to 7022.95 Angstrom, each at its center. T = 1.1 Angstrom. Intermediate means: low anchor 1.19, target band 1.12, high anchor 1.21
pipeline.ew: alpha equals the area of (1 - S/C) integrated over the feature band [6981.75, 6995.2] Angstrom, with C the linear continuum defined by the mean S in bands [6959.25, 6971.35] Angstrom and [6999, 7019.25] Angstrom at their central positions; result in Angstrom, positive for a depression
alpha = 0.5 Angstrom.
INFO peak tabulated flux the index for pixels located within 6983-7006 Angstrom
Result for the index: 1.39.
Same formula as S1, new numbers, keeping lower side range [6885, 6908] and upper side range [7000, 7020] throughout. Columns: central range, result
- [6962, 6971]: -0.3 Angstrom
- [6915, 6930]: 0.1 Angstrom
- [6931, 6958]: 1.1 Angstrom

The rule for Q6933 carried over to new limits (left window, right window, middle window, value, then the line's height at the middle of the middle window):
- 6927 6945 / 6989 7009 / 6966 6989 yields 0.41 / 1.21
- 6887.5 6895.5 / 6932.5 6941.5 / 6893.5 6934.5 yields -2.44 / 1.14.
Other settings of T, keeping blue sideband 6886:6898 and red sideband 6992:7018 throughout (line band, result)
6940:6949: 0.3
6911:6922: -0.4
